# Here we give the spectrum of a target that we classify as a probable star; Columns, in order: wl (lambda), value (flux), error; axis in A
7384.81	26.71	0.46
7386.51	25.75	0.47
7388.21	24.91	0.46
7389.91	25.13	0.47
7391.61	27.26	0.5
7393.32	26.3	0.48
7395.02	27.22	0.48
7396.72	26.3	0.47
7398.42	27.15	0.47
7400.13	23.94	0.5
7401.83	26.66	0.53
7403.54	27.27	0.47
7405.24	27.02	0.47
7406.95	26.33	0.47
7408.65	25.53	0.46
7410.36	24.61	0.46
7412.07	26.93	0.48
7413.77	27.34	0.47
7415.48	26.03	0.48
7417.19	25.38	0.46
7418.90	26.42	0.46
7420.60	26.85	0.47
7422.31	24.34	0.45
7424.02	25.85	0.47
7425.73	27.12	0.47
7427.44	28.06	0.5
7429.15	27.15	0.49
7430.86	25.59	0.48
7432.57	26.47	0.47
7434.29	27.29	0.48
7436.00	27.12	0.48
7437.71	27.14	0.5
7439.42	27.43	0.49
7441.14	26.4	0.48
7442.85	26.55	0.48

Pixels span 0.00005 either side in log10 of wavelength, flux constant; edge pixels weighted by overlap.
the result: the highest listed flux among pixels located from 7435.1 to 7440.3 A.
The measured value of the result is 27.43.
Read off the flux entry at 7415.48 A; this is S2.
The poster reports 26.03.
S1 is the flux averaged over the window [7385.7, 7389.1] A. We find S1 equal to 25.3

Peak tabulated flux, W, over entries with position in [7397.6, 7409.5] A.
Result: 27.27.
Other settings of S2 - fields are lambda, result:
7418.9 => 26.42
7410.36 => 24.61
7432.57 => 26.47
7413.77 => 27.34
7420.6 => 26.85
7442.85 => 26.55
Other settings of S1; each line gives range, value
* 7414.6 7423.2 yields 25.8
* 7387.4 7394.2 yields 25.9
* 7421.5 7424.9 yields 25.1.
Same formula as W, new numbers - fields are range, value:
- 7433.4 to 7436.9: 27.29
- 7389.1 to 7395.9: 27.26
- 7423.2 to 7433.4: 28.06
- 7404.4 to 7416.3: 27.34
